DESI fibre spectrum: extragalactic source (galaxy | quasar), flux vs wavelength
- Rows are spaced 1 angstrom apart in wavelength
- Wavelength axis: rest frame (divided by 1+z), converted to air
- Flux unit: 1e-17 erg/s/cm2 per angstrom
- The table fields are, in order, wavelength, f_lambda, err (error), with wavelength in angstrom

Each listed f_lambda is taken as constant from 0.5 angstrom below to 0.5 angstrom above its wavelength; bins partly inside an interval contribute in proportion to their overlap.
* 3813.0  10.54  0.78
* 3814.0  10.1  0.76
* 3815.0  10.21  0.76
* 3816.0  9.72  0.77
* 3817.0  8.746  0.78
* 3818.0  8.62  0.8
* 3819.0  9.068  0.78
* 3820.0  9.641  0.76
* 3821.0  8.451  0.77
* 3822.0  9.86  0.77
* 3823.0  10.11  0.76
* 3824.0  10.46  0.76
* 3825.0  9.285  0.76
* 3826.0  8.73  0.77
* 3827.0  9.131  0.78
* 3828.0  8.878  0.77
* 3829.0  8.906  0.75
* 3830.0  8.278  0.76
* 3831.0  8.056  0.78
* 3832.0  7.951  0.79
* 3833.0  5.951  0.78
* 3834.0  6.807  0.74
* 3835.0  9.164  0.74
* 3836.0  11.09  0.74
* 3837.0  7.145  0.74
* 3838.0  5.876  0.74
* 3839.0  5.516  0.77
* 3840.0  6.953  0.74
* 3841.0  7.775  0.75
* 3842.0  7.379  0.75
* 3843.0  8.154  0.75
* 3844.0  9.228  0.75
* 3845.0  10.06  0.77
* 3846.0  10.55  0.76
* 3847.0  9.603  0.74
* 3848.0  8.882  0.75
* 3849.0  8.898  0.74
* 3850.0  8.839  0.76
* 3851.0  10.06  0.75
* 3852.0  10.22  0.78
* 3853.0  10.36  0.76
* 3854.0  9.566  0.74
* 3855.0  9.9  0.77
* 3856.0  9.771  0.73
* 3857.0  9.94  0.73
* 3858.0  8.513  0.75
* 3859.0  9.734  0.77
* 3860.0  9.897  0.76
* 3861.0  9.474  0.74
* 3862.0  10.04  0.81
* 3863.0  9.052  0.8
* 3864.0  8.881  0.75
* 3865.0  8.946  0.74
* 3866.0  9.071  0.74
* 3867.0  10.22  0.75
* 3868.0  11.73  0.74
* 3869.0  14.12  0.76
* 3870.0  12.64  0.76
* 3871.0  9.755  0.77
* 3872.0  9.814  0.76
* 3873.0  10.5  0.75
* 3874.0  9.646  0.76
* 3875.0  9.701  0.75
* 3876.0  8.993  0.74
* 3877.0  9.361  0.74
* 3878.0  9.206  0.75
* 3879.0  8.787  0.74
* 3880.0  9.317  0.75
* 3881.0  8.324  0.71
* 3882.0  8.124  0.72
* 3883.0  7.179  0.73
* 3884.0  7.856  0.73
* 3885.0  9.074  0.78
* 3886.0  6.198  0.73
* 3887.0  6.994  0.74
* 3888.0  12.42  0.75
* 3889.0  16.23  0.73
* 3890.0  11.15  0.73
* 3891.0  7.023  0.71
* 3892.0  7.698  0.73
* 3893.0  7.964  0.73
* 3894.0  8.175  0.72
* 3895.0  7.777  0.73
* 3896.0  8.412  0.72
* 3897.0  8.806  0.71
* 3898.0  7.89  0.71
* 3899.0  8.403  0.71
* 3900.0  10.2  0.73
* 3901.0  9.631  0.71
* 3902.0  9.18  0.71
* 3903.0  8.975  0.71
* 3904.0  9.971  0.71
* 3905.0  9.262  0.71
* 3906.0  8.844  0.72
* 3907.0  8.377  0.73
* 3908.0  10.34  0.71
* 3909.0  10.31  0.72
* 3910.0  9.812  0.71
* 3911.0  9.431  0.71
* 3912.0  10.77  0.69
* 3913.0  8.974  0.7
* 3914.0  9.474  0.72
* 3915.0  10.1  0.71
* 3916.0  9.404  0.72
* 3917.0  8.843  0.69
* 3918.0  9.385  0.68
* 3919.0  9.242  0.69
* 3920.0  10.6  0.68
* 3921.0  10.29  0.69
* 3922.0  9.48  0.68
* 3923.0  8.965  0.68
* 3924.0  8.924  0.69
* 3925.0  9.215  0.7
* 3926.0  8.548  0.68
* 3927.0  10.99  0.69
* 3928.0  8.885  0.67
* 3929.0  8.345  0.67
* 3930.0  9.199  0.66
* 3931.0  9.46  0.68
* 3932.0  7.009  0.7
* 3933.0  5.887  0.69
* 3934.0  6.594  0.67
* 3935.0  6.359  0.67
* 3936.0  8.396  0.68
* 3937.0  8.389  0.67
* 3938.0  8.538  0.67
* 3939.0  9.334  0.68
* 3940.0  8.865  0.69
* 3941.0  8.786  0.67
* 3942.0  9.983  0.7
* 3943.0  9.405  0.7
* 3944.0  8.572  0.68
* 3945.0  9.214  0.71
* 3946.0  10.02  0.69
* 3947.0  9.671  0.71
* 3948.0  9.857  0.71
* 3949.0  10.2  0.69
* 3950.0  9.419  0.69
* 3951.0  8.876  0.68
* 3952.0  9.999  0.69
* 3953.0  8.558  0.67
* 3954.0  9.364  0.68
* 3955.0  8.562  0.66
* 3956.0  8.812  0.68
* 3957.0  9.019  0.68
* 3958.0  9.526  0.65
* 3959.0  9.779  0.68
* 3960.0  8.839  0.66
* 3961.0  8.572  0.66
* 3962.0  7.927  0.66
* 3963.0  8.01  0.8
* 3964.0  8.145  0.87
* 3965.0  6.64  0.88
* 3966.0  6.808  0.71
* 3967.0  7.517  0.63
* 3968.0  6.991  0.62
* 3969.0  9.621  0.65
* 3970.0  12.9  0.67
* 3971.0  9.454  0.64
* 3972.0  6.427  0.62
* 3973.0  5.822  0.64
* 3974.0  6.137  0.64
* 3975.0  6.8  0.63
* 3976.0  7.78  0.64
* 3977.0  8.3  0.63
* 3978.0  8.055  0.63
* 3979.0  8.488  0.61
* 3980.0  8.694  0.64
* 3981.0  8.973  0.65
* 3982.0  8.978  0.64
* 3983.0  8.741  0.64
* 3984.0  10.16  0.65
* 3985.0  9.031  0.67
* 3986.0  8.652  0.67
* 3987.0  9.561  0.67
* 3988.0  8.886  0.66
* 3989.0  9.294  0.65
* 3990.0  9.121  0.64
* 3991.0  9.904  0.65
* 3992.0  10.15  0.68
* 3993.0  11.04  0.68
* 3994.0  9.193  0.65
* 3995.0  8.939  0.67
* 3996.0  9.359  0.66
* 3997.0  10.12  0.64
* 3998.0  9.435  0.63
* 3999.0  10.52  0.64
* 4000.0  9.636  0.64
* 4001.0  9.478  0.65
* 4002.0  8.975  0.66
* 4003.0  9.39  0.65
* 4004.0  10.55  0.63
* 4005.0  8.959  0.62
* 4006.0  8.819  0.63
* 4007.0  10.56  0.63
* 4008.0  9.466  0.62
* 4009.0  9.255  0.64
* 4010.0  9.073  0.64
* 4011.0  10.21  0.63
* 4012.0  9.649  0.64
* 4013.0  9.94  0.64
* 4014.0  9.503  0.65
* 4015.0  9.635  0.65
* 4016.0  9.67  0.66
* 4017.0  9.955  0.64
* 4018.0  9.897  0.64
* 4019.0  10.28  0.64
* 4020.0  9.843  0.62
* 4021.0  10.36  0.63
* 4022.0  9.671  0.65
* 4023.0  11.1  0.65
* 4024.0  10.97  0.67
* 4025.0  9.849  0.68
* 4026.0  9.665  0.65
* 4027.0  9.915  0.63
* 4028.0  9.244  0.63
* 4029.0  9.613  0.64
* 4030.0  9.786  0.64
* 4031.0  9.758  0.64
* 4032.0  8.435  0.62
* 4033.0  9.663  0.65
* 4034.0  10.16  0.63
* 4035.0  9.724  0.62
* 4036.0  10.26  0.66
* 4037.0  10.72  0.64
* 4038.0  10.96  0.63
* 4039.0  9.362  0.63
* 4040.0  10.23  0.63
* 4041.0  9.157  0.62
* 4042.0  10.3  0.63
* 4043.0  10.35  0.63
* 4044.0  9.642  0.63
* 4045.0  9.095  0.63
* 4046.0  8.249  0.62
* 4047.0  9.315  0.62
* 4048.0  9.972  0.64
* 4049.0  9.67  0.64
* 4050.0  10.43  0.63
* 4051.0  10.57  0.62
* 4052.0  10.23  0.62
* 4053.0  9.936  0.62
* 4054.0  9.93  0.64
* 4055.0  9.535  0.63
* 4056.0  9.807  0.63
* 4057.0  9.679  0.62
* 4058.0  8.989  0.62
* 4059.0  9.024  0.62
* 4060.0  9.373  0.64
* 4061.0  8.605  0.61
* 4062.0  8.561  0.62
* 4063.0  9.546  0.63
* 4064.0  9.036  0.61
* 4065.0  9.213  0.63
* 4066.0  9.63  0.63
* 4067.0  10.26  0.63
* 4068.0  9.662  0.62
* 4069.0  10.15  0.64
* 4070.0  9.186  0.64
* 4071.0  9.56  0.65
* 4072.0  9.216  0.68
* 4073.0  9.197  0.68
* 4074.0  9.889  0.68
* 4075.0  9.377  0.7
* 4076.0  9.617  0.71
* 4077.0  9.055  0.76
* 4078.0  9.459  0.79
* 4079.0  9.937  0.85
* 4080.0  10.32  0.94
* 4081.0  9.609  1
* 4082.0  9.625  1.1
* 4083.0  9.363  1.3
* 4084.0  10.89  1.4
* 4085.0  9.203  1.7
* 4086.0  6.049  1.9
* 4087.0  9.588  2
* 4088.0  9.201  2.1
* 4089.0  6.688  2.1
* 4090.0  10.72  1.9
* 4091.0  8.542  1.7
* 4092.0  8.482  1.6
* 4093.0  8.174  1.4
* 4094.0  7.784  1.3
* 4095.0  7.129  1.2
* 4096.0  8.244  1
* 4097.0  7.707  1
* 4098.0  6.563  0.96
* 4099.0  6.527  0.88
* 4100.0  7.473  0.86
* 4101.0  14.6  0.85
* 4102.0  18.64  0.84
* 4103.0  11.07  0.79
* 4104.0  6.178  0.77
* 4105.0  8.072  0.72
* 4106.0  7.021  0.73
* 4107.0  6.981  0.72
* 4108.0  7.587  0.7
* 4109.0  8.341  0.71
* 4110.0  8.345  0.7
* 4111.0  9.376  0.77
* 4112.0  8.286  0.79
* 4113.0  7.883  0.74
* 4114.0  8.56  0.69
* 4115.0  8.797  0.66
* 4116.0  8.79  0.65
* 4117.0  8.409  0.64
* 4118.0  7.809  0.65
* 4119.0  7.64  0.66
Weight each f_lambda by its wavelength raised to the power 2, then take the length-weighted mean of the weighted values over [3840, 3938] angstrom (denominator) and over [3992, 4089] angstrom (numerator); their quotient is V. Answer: 1.1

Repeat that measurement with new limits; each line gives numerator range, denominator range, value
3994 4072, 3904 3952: 1.12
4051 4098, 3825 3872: 1.13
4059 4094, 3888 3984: 1.11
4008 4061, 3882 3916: 1.14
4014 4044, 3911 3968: 1.17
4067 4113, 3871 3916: 1.08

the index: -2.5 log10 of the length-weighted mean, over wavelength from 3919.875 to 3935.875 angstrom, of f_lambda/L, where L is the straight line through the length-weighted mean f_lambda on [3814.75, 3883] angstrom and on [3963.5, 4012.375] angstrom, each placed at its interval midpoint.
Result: 0.05 mag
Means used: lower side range 9.18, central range 8.62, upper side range 8.95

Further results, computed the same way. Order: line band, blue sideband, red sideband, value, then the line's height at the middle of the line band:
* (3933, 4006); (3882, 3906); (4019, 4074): 0.06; 9.33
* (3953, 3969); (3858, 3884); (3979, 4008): 0.14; 9.5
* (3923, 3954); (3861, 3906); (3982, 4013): 0.07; 9.45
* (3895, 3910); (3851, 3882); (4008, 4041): 0.08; 9.83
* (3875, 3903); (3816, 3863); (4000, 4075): 0.02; 9.11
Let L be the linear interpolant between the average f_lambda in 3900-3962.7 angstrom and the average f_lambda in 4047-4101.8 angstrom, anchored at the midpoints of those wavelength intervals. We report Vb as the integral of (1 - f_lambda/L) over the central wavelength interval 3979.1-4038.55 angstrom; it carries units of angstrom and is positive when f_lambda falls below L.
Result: -3.0 angstrom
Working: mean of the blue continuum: 9.13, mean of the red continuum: 9.29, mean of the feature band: 9.68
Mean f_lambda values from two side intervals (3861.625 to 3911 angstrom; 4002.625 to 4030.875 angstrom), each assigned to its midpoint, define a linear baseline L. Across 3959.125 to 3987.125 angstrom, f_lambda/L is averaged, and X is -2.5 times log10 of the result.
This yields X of 0.17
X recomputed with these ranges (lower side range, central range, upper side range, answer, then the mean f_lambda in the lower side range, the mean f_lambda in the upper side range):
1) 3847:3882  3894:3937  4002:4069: 0.08 mag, 9.74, 9.72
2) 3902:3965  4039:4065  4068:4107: -0.05 mag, 9.06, 9.14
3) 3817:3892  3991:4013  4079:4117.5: -0.08 mag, 9.19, 8.83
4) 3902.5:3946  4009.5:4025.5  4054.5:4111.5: -0.10 mag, 9.07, 9.12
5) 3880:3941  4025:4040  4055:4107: -0.08 mag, 8.98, 9.19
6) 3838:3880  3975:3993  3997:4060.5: 0.08 mag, 9.46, 9.77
